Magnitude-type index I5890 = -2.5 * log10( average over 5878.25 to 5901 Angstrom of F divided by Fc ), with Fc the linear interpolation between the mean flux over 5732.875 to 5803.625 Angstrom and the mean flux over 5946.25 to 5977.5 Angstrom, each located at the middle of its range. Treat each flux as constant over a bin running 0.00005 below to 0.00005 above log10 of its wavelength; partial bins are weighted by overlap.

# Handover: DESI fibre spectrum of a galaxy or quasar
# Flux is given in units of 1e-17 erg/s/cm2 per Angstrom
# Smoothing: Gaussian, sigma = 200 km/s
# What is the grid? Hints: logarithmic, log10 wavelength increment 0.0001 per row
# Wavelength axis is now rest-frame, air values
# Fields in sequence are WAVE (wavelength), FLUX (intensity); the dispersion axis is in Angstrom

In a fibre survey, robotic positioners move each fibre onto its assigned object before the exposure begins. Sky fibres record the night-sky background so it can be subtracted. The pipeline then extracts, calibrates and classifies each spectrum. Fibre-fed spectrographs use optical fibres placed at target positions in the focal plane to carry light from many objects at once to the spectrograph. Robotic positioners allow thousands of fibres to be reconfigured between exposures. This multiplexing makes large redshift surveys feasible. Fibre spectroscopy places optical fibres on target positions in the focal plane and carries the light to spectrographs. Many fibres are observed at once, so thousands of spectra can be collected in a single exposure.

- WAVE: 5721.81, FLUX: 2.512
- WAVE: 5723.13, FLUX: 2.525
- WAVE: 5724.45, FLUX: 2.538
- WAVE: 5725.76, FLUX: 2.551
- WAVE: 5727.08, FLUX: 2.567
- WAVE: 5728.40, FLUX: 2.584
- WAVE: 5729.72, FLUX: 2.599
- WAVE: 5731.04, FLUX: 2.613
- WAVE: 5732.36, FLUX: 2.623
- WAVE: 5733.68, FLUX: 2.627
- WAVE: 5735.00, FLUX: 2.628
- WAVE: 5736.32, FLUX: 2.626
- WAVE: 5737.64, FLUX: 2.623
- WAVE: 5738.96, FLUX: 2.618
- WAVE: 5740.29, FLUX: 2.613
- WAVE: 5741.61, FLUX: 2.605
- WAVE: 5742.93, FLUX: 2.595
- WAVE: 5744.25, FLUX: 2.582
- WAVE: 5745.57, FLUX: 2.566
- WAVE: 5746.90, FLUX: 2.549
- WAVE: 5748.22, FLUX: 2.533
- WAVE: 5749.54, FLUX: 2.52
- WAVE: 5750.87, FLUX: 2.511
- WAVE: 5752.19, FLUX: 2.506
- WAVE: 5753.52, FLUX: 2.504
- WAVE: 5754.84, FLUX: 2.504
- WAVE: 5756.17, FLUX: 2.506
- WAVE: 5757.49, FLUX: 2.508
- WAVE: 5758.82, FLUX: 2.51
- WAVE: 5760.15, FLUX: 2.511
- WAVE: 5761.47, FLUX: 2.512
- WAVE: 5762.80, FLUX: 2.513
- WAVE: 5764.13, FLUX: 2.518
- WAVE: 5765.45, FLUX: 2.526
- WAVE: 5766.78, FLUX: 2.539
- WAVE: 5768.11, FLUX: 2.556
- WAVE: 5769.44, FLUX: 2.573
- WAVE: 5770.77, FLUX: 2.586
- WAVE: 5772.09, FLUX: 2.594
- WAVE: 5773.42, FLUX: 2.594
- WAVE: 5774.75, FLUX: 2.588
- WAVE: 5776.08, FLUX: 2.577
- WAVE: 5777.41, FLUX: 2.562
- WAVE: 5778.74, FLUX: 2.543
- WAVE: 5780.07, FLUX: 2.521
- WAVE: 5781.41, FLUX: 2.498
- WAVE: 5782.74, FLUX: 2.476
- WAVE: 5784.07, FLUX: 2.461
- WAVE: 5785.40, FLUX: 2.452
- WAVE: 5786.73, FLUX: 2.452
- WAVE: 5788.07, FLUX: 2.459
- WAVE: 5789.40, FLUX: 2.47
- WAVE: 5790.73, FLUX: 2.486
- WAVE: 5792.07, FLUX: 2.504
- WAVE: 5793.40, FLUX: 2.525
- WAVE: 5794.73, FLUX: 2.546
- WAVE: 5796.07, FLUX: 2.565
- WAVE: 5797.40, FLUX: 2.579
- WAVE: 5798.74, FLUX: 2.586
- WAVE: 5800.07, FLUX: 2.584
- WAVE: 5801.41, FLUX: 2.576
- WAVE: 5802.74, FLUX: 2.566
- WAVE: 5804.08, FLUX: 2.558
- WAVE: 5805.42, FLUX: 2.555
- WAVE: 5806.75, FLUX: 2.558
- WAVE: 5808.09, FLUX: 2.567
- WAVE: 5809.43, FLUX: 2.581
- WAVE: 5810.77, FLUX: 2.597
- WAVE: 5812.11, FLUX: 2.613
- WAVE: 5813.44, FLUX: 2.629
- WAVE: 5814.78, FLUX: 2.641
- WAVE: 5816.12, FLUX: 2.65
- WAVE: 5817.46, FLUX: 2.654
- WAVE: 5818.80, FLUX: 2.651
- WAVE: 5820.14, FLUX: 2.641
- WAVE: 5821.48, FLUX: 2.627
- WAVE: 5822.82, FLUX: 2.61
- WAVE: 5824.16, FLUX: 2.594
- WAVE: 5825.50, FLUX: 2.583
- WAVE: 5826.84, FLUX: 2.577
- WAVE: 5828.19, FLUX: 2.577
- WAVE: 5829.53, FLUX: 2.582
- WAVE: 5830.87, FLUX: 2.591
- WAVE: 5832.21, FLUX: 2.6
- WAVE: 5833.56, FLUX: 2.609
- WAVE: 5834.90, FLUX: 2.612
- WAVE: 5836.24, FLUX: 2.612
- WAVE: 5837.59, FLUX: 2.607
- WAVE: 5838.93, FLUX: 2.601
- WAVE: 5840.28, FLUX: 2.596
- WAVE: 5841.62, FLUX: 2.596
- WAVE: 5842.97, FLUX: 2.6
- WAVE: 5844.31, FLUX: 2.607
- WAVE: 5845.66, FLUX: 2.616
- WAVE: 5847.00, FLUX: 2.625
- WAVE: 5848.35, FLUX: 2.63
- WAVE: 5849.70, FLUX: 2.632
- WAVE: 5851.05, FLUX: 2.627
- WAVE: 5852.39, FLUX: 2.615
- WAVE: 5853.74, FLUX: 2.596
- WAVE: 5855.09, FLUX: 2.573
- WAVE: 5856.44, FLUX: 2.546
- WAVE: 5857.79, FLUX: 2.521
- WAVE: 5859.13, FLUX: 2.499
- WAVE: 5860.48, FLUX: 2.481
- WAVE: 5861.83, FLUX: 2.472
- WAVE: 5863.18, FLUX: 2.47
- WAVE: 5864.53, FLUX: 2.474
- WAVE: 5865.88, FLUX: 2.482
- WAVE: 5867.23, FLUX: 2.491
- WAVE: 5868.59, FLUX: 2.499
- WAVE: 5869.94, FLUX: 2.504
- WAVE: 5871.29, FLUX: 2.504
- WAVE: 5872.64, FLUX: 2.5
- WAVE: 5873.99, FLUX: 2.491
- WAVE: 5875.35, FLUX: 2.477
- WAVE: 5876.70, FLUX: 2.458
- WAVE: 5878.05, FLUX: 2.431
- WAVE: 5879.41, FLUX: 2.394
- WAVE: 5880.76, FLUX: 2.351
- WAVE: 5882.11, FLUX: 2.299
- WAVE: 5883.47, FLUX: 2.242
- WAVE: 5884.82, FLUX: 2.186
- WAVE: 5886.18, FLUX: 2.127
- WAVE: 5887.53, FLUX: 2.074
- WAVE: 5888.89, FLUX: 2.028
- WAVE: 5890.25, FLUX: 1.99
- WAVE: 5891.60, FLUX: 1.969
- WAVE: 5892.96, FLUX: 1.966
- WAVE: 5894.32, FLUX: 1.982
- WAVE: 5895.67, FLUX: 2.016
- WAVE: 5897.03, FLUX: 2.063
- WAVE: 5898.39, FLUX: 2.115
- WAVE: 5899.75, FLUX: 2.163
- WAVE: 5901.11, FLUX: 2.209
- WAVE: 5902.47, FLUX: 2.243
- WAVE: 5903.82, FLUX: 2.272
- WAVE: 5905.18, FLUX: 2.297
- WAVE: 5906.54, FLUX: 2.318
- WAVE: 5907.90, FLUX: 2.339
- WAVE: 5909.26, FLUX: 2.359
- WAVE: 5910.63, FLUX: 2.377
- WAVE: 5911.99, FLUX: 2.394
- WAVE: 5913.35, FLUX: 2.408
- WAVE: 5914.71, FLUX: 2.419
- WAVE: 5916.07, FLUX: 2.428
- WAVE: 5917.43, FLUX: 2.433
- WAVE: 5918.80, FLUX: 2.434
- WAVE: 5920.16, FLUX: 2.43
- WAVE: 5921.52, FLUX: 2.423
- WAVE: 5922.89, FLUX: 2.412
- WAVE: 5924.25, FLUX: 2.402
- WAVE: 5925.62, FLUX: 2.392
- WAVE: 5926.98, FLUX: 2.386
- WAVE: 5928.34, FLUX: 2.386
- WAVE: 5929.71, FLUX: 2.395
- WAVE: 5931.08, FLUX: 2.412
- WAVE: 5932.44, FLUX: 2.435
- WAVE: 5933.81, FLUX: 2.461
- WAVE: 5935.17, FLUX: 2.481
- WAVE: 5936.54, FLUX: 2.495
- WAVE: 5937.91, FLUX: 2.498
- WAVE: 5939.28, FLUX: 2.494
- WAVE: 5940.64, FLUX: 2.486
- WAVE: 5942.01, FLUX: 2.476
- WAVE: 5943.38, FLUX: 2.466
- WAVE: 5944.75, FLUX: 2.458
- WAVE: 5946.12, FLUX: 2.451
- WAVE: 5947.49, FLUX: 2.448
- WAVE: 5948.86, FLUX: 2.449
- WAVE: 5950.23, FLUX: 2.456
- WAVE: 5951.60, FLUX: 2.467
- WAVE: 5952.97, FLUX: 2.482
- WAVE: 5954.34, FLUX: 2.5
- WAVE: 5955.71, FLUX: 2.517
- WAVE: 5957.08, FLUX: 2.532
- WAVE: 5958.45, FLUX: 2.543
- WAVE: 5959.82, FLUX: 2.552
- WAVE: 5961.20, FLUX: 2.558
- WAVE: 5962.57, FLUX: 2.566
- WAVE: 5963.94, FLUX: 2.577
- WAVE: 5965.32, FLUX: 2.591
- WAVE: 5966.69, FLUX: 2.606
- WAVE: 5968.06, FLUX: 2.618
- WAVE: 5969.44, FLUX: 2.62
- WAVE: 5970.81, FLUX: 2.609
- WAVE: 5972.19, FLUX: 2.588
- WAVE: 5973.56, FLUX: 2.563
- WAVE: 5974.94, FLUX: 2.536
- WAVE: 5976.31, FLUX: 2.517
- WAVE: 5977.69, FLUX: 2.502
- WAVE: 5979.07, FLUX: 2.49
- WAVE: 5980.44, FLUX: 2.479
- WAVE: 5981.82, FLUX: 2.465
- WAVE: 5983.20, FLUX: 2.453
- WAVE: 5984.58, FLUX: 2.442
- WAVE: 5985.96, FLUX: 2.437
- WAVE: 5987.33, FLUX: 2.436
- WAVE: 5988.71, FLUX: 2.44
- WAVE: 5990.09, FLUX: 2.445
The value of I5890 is 0.19 mag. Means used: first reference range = 2.54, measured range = 2.13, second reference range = 2.54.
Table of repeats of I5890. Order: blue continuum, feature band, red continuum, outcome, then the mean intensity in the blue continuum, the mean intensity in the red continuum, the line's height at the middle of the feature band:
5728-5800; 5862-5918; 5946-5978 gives 0.108 mag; 2.55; 2.54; 2.54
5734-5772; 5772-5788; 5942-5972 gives 0.013 mag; 2.55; 2.53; 2.55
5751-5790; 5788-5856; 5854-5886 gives -0.046 mag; 2.52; 2.45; 2.48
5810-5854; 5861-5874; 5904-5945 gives 0.021 mag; 2.61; 2.42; 2.54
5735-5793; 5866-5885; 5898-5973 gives 0.023 mag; 2.54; 2.44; 2.48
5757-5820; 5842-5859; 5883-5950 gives -0.068 mag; 2.55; 2.32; 2.44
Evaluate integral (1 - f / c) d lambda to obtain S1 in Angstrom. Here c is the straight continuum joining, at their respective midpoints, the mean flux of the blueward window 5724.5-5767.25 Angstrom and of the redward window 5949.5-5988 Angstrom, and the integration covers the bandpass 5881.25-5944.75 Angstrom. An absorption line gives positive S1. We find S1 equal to 5.6 Angstrom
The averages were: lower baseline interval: 2.56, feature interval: 2.31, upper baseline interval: 2.53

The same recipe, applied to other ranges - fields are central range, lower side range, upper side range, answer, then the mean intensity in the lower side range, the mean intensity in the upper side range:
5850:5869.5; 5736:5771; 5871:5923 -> -1.5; 2.55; 2.28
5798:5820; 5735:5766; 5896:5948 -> -1.0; 2.55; 2.38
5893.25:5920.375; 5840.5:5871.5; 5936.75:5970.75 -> 2.7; 2.55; 2.52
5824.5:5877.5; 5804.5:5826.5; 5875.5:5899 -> -3.8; 2.61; 2.17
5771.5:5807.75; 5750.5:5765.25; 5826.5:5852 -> 0.2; 2.51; 2.61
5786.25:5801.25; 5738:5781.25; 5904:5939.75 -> 0.0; 2.55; 2.41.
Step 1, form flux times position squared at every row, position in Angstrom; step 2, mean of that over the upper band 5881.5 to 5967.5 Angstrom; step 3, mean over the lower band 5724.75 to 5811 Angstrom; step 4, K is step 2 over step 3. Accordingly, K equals 0.98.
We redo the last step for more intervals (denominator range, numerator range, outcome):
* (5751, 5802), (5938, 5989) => 1.06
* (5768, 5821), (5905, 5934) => 0.98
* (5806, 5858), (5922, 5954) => 0.97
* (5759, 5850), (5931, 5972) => 1.03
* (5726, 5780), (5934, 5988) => 1.05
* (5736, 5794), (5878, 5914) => 0.91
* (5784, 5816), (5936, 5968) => 1.04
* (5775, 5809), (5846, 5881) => 1.02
